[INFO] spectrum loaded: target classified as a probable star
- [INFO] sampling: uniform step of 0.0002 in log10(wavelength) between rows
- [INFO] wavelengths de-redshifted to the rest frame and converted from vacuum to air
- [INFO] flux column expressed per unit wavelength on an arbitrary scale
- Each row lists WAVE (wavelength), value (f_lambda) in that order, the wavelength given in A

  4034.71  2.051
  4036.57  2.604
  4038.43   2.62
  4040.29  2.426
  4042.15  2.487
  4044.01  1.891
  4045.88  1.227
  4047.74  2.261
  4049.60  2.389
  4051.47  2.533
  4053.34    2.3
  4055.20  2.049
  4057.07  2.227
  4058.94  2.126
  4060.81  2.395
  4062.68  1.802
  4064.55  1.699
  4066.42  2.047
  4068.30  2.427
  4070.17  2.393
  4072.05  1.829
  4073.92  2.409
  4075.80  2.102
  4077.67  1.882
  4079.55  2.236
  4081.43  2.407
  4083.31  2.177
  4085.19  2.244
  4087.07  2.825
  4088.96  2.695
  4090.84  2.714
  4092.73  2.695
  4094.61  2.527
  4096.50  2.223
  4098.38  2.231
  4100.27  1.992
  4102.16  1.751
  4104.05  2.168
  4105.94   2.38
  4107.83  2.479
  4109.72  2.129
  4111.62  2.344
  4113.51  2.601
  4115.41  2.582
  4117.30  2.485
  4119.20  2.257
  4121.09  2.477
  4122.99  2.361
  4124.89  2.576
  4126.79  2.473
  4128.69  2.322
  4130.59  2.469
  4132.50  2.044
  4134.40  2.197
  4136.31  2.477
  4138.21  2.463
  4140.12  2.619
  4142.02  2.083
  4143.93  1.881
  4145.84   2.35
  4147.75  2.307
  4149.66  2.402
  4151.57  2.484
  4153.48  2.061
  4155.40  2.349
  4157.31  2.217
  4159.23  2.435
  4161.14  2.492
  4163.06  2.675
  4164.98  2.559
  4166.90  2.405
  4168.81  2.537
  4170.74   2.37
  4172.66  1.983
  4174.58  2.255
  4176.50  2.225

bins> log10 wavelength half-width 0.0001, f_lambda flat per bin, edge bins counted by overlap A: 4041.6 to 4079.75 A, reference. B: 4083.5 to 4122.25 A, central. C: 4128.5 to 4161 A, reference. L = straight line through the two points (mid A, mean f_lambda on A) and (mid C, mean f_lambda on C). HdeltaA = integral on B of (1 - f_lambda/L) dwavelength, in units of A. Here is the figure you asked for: -3.0 A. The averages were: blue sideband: 2.12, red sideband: 2.31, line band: 2.39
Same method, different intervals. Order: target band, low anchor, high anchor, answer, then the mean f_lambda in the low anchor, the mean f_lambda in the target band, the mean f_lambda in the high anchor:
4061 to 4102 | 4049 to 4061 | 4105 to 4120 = 1.43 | 2.28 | 2.26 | 2.41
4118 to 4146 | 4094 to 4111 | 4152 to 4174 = -0.64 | 2.2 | 2.34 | 2.37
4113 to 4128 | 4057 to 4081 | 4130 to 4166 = -1.35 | 2.12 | 2.47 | 2.34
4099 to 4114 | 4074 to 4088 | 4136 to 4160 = 0.46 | 2.28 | 2.22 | 2.31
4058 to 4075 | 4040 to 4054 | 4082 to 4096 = 1.59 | 2.18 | 2.12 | 2.54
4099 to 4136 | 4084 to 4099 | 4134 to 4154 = 1.41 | 2.52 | 2.32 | 2.31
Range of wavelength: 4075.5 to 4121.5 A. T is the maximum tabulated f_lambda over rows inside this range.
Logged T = 2.825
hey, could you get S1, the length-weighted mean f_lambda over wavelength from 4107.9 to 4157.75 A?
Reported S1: 2.35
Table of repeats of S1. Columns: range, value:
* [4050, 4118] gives 2.28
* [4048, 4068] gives 2.17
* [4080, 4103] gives 2.37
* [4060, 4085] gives 2.14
